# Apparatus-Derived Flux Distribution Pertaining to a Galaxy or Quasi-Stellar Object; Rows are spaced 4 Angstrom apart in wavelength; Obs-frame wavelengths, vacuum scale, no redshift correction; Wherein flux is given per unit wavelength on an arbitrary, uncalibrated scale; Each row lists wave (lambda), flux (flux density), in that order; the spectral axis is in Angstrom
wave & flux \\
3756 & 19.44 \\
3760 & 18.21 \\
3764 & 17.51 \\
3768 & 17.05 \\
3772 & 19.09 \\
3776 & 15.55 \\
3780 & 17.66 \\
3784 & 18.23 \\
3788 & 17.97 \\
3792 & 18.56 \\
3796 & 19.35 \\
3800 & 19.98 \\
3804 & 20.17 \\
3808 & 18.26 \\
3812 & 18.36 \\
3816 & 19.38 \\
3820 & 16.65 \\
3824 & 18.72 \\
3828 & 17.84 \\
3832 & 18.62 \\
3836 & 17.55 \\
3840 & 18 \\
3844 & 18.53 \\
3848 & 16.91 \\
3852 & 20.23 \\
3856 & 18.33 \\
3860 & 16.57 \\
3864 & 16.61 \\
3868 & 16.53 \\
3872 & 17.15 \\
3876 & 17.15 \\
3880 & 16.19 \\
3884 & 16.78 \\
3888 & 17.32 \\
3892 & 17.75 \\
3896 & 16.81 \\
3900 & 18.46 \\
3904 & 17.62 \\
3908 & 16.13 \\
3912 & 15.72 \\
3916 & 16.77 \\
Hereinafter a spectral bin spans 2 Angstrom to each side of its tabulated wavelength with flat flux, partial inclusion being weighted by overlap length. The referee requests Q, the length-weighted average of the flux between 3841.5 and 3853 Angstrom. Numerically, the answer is 18.4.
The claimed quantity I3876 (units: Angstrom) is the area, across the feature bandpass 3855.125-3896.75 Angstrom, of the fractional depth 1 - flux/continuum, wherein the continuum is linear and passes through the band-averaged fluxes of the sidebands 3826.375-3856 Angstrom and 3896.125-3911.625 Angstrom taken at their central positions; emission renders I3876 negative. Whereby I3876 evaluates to 1.54 Angstrom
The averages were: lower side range 18.3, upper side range 17.2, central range 17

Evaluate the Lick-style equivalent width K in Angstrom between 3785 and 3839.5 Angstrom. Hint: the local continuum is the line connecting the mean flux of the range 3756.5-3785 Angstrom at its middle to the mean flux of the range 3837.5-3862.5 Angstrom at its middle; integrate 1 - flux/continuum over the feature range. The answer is -2.0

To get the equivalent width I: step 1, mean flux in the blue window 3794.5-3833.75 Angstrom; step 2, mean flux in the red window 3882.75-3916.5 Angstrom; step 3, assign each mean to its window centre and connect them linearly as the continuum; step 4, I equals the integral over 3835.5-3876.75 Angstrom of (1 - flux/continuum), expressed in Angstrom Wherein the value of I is 0.7 Angstrom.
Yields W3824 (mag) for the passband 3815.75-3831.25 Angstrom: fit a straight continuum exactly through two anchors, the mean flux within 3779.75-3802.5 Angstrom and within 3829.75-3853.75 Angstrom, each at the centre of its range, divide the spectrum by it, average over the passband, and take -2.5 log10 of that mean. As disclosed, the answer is 0.02 mag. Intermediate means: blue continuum 18.7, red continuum 18.3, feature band 18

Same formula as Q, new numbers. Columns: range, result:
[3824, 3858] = 18.3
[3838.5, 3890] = 17.4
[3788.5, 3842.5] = 18.6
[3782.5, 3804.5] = 19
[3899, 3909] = 17.4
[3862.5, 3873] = 16.7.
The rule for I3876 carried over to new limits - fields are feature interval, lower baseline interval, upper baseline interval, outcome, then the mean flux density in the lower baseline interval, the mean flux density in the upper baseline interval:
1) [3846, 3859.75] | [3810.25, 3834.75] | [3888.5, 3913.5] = -0.3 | 18.2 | 17.1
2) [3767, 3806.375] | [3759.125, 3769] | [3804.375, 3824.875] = -1.0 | 17.6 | 18.4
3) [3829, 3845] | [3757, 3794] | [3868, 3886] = -0.9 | 17.8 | 16.8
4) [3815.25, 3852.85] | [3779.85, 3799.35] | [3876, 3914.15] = -0.6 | 18.5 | 17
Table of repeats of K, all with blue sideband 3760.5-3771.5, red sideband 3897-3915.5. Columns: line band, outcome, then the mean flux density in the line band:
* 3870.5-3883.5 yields 0.22 Angstrom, 16.8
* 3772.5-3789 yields 0.10 Angstrom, 17.5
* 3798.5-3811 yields -1.36 Angstrom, 19.4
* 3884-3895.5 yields -0.18 Angstrom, 17.3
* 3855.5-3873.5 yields 0.25 Angstrom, 16.9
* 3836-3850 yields -0.41 Angstrom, 17.8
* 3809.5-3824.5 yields -0.72 Angstrom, 18.2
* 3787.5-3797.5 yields -0.67 Angstrom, 18.7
